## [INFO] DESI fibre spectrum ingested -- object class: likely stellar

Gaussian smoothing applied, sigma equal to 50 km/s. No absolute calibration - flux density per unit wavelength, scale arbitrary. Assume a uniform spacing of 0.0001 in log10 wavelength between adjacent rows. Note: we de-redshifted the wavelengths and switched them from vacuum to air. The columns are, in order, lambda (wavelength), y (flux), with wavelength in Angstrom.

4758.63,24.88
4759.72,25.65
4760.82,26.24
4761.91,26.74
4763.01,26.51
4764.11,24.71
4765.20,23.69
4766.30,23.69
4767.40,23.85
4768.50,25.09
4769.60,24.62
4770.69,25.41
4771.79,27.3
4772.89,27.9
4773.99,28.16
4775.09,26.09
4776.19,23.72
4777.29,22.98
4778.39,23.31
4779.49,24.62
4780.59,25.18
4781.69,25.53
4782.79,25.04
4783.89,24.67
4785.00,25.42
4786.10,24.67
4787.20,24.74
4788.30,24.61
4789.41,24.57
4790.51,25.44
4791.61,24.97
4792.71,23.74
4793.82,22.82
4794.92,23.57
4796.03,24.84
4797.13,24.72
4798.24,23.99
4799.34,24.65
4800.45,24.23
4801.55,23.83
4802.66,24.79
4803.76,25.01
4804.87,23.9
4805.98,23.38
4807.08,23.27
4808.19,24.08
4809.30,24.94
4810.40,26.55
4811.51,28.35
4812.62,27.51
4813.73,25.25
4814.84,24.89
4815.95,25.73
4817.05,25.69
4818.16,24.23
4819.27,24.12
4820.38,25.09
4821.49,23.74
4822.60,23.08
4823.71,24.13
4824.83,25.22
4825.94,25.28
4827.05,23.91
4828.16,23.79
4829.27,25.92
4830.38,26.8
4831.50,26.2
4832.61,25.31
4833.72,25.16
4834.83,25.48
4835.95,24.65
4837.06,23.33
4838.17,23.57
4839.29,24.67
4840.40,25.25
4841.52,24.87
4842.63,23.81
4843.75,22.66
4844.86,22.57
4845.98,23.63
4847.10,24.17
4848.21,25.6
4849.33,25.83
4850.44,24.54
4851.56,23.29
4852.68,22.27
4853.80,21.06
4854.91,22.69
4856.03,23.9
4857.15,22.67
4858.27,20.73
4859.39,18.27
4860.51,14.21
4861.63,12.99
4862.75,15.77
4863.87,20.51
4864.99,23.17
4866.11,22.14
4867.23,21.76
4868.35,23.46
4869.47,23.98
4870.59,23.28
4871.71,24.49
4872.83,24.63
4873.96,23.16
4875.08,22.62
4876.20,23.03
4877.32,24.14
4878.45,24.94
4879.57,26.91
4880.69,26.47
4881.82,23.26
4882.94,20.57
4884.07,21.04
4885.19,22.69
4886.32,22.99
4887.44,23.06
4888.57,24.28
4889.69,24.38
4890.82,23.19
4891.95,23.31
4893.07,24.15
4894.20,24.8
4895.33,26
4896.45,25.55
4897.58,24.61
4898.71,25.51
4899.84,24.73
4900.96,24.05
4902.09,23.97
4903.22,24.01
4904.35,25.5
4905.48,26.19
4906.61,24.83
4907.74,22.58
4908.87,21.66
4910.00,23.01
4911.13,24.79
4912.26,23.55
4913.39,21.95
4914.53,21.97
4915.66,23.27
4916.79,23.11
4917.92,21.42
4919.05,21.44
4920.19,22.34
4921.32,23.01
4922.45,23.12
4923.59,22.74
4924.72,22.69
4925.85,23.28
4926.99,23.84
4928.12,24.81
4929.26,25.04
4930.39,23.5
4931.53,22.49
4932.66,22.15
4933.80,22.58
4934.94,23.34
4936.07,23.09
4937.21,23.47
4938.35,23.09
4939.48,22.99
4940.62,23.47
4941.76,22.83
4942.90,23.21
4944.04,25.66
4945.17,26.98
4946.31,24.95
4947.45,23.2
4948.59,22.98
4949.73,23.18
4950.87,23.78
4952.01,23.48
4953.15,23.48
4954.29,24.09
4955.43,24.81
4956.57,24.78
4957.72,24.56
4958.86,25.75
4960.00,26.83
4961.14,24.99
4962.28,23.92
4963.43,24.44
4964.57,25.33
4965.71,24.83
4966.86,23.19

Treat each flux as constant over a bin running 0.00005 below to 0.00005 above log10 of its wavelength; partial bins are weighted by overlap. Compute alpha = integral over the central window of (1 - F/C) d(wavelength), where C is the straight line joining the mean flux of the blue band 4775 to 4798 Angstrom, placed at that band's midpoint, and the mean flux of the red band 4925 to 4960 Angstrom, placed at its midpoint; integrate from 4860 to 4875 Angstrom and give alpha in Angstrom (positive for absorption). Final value 1.9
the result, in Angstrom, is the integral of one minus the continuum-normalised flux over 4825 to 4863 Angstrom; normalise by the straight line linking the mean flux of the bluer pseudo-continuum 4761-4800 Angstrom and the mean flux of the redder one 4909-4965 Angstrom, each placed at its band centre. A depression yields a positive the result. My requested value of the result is 1.93 Angstrom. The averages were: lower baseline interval 24.9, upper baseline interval 23.6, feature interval 23.2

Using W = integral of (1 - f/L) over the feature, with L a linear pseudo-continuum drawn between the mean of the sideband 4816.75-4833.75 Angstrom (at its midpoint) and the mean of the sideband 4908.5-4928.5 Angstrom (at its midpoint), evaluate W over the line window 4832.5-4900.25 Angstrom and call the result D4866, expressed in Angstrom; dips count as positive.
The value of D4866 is 2.17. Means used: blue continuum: 24.8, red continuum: 22.9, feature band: 23.2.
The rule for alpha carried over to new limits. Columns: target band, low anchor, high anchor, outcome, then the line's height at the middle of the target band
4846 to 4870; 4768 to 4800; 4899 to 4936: 2.43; 24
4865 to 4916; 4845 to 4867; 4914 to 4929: -3.60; 22.2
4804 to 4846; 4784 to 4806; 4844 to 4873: -2.71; 23.3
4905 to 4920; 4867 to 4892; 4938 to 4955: 0.44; 23.7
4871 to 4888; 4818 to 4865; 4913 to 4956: -0.25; 23.3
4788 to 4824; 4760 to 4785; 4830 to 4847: 0.27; 24.9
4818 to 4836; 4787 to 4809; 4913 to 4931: -0.67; 24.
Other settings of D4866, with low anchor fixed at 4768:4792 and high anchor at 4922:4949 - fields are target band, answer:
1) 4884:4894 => 0.27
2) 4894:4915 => -0.24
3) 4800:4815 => -0.06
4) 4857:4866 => 2.15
